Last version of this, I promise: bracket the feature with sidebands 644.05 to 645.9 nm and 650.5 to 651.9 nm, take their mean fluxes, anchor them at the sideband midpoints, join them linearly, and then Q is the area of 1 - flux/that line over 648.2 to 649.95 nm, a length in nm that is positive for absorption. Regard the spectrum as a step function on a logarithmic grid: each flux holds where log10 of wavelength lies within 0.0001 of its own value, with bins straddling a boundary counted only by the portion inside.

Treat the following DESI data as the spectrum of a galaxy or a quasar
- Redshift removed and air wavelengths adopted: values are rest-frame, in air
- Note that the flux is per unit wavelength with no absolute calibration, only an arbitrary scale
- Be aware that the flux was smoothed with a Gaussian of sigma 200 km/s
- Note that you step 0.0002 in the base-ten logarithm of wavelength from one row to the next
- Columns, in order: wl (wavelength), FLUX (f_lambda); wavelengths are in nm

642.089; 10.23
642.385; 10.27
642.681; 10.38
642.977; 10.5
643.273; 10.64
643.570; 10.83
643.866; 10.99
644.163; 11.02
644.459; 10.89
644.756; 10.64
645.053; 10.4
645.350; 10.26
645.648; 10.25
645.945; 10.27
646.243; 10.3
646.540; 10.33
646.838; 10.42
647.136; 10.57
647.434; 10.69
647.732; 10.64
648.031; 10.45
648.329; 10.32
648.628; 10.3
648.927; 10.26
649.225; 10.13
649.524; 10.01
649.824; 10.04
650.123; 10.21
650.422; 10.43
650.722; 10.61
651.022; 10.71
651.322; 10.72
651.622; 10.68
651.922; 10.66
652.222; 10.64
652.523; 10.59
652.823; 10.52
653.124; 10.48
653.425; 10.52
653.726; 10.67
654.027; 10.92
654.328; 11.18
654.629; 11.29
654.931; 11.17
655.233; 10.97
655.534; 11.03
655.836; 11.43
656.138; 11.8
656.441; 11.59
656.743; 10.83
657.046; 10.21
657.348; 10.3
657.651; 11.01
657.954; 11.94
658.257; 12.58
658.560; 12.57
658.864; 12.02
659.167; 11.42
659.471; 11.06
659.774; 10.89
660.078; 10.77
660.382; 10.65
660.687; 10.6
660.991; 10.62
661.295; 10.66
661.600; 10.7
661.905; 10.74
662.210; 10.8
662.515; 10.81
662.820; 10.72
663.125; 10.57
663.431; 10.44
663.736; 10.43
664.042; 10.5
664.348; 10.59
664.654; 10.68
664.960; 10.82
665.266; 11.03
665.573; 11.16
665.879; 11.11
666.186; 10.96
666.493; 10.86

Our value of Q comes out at 0.07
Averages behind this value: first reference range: 10.6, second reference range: 10.7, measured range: 10.2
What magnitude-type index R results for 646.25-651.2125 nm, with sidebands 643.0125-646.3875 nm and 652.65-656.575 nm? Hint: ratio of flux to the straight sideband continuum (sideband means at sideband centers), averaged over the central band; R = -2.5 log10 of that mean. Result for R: 0.040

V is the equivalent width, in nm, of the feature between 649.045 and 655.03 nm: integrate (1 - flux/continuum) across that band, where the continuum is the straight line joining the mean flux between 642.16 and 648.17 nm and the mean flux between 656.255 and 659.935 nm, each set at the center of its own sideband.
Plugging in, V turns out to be 0.21 nm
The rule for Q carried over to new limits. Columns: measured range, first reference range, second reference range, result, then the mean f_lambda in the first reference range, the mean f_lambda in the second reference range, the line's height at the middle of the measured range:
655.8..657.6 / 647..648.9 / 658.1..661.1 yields 0.02 nm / 10.5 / 11.3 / 11.1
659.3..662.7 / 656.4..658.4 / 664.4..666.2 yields 0.10 nm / 11.2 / 10.9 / 11.1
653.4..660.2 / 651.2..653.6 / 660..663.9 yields -0.39 nm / 10.6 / 10.7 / 10.6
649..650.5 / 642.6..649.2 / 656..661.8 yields 0.08 nm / 10.5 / 11.2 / 10.7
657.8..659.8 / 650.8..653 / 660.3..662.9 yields -0.22 nm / 10.6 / 10.7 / 10.7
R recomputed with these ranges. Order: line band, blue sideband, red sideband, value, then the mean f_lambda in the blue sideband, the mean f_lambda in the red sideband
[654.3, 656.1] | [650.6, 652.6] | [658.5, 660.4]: -0.025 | 10.7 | 11.3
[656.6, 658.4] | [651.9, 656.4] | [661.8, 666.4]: -0.025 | 10.9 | 10.8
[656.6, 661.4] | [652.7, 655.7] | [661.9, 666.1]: -0.032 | 10.9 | 10.7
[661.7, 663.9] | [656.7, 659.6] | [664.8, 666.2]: 0.052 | 11.4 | 11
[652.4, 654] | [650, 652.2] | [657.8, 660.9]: 0.022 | 10.6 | 11.4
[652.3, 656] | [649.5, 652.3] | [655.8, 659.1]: 0.008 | 10.5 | 11.5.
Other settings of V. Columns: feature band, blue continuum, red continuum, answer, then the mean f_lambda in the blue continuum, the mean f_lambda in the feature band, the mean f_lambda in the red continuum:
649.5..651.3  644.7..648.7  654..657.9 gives 0.05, 10.4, 10.4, 11.1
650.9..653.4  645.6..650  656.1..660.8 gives 0.02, 10.3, 10.6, 11.3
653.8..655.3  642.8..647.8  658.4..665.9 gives -0.05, 10.6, 11.1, 10.9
